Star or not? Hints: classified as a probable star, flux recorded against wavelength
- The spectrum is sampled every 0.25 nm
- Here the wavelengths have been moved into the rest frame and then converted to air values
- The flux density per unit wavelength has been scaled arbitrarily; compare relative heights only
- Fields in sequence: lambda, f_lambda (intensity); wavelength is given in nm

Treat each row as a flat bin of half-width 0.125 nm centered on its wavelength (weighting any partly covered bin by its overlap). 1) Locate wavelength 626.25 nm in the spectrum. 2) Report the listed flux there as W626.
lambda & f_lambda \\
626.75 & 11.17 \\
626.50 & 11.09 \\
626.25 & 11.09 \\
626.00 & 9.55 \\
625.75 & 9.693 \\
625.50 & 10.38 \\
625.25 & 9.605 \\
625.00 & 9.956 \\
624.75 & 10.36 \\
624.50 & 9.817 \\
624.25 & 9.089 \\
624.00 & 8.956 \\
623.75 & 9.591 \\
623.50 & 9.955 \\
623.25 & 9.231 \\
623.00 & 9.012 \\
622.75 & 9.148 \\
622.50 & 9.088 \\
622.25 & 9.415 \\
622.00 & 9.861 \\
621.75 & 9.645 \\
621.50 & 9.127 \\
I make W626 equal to 11.09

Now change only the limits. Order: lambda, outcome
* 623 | 9.012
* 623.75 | 9.591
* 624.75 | 10.36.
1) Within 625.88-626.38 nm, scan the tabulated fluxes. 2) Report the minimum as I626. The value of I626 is 9.55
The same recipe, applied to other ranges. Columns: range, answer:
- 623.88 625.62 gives 8.956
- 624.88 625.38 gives 9.605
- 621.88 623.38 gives 9.012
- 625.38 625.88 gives 9.693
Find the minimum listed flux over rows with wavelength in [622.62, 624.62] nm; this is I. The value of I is 8.956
